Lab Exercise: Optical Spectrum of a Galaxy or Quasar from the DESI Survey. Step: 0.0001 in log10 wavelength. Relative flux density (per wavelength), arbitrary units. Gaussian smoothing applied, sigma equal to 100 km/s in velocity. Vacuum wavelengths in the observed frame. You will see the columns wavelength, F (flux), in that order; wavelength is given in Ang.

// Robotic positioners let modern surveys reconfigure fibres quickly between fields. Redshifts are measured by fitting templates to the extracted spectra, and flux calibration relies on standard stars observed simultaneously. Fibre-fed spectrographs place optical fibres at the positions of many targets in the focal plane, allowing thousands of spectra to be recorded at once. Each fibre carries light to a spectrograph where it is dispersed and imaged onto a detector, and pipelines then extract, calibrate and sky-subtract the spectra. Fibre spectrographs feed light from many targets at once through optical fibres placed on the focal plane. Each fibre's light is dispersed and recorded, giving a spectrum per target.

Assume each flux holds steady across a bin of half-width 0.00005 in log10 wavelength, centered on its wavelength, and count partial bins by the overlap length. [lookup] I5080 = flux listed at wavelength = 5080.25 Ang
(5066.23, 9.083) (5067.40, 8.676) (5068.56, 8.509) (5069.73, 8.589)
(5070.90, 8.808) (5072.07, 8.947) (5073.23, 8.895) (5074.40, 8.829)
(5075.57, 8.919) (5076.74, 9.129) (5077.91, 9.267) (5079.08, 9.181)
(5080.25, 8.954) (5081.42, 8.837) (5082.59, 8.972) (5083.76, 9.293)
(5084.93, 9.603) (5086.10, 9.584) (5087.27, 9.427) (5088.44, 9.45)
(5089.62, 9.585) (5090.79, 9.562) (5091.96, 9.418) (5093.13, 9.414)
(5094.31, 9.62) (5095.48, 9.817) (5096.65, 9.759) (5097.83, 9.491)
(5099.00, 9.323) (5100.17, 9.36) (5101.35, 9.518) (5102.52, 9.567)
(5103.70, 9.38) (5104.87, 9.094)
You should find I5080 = 8.954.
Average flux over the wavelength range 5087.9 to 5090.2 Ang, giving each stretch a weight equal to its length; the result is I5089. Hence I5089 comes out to 9.48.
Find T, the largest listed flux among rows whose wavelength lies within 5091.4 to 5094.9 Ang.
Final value 9.62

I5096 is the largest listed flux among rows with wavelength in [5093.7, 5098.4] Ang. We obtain 9.817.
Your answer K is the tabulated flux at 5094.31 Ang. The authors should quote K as 9.62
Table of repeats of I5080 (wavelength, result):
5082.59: 8.972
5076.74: 9.129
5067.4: 8.676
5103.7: 9.38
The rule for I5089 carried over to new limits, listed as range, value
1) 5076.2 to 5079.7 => 9.19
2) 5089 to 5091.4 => 9.56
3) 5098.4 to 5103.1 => 9.46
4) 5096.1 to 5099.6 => 9.53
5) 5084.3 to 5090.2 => 9.52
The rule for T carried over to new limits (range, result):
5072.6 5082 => 9.267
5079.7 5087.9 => 9.603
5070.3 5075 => 8.947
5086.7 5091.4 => 9.585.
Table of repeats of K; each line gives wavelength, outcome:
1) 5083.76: 9.293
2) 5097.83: 9.491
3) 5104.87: 9.094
